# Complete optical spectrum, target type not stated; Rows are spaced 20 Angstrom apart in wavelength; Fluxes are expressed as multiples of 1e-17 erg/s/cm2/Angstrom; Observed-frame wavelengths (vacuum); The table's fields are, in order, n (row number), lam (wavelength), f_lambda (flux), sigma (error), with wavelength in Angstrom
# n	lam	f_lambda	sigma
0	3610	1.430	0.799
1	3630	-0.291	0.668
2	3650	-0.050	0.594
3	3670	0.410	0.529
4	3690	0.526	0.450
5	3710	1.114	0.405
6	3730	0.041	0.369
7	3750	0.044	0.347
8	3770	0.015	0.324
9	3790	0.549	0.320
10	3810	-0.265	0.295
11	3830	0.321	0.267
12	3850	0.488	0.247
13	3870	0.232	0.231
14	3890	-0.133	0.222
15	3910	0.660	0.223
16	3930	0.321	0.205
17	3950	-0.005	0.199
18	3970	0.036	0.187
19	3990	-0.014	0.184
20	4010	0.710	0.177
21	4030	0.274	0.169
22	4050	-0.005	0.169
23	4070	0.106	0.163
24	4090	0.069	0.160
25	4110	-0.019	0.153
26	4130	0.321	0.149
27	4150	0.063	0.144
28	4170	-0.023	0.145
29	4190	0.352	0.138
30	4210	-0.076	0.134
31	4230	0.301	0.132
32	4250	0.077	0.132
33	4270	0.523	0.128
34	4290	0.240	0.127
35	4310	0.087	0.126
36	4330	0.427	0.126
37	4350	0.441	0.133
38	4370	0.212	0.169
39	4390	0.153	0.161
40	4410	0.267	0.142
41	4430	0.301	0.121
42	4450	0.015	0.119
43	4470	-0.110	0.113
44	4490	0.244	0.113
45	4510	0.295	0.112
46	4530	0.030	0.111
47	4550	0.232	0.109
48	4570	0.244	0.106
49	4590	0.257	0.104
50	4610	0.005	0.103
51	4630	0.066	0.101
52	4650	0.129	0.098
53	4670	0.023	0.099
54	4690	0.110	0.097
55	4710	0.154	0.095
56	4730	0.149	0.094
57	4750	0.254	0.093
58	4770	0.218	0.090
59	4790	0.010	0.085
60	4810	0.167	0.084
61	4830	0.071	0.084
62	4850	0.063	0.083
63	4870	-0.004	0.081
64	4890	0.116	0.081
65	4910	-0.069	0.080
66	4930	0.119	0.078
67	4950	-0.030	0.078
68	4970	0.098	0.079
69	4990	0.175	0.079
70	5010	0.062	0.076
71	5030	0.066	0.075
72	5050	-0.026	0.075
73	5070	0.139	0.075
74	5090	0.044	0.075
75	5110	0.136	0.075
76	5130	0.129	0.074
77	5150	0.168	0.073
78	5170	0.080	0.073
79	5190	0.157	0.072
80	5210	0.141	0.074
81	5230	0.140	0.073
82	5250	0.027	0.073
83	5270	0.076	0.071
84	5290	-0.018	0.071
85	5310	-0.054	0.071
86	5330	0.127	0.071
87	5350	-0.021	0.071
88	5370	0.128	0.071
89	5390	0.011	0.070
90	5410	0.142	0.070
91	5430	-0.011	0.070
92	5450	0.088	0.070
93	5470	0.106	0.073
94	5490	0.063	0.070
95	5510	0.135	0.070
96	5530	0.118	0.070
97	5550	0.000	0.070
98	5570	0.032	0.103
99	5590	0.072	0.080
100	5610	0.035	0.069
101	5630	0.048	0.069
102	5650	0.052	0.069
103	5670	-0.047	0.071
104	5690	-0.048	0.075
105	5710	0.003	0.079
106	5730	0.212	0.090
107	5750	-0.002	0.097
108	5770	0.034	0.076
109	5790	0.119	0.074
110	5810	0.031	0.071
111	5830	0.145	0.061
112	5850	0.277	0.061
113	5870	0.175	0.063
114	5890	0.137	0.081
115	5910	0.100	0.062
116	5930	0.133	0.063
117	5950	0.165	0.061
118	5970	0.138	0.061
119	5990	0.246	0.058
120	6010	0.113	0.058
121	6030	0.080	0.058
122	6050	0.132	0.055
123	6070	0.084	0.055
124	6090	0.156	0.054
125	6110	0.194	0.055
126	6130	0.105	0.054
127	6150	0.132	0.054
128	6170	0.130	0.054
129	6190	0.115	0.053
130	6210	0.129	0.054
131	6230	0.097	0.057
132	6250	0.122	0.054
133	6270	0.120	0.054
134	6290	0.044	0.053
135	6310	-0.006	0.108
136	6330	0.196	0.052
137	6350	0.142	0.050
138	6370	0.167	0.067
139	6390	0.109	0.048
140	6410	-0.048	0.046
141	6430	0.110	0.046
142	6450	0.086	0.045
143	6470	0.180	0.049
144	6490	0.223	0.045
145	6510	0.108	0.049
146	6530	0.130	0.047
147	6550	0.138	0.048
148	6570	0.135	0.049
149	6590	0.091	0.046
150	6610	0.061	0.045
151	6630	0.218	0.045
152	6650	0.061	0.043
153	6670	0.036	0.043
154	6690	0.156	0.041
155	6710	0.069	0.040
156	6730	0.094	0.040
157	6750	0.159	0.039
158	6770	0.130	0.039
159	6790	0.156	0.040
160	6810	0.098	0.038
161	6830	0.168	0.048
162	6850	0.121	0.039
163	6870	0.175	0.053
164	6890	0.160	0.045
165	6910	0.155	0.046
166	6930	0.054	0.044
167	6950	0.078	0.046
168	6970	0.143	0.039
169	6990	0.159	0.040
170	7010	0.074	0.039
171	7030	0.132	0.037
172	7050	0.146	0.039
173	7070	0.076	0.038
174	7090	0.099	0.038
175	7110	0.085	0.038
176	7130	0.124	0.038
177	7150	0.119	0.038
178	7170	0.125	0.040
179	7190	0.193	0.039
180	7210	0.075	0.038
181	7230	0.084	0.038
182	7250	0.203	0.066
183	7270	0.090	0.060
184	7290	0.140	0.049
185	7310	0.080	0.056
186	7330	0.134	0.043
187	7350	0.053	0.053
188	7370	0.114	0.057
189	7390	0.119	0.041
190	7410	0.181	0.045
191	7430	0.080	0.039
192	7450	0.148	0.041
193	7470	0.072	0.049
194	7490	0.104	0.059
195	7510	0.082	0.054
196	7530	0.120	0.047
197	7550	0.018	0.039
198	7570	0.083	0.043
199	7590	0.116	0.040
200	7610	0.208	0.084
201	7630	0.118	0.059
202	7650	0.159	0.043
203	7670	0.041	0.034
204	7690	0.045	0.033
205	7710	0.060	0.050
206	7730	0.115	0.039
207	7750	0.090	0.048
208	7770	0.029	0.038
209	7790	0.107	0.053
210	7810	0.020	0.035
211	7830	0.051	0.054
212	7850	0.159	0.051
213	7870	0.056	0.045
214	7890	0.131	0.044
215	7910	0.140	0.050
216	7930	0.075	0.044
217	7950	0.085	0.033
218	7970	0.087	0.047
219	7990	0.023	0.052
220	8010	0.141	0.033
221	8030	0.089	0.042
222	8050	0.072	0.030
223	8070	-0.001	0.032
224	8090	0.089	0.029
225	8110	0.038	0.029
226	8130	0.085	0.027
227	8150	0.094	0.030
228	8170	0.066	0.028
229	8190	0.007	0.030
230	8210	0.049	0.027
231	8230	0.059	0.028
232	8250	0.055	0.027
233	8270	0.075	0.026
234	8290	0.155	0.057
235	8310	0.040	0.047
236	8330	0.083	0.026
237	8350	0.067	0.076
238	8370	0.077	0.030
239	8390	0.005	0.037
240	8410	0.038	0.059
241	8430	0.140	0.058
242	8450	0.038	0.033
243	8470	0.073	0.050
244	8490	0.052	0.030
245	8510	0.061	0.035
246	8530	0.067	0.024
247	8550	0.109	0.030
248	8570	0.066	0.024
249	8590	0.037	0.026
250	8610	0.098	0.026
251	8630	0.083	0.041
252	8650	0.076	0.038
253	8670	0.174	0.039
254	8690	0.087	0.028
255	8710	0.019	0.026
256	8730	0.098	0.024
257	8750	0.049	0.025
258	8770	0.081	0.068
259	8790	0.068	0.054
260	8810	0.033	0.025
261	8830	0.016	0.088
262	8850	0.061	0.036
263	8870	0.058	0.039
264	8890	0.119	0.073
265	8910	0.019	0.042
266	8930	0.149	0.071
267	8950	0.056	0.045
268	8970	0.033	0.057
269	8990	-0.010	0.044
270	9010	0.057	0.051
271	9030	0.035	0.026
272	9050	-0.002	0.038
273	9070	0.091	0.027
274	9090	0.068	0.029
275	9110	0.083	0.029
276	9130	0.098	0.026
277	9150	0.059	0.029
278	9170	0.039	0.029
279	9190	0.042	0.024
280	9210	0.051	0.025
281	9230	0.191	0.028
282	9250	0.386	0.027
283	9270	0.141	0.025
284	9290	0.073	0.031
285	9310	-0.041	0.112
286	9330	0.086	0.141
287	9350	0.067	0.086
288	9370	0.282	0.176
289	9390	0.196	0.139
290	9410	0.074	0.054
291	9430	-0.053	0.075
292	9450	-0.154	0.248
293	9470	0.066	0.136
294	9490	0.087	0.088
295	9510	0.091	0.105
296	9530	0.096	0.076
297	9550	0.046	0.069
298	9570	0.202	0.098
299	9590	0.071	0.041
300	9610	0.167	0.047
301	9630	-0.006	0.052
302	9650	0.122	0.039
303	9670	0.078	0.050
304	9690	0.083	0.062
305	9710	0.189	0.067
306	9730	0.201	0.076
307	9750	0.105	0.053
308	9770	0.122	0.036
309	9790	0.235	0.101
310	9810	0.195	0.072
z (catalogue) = 1.48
